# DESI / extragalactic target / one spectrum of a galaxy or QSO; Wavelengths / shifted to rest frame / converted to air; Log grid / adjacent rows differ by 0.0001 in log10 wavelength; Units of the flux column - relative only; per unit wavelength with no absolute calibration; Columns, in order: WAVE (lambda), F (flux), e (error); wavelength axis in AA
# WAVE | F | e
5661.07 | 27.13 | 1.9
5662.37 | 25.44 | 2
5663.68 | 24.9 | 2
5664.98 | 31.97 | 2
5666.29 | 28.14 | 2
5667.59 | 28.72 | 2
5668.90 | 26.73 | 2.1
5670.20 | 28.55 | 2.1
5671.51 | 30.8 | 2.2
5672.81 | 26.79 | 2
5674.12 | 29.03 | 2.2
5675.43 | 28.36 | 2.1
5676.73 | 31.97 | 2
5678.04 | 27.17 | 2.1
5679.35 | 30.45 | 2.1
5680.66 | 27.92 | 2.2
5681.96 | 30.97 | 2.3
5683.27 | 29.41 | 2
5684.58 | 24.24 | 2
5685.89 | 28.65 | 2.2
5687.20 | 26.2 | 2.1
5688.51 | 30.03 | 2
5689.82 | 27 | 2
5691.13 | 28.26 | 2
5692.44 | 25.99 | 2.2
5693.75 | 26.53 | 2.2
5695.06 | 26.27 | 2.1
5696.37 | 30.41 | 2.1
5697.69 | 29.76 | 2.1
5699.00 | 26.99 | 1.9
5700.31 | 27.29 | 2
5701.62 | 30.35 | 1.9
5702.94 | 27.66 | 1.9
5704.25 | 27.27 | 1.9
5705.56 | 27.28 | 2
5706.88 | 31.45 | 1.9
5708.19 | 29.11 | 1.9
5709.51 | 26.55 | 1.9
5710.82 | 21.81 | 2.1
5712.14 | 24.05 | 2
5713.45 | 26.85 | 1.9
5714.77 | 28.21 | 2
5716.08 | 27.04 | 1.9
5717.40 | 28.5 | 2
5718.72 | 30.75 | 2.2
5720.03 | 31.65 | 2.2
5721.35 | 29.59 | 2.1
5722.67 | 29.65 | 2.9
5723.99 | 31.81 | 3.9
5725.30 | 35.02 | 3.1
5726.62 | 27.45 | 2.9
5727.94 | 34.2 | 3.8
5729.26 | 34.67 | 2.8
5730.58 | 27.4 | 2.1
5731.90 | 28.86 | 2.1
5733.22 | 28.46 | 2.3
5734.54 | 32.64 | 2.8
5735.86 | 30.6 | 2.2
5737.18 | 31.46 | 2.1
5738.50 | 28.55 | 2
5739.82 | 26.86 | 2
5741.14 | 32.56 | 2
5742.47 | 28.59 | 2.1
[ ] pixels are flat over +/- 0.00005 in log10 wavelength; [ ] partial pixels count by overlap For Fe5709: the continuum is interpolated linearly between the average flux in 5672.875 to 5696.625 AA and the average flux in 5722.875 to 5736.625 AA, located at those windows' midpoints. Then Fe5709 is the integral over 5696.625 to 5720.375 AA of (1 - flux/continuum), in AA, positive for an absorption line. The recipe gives 1.4 AA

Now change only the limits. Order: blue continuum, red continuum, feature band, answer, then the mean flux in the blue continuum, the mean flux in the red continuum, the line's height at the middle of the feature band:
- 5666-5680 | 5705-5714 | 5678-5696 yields 0.1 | 28.8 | 26.7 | 28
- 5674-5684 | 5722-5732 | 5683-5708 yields 1.7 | 29.4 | 31.3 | 30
